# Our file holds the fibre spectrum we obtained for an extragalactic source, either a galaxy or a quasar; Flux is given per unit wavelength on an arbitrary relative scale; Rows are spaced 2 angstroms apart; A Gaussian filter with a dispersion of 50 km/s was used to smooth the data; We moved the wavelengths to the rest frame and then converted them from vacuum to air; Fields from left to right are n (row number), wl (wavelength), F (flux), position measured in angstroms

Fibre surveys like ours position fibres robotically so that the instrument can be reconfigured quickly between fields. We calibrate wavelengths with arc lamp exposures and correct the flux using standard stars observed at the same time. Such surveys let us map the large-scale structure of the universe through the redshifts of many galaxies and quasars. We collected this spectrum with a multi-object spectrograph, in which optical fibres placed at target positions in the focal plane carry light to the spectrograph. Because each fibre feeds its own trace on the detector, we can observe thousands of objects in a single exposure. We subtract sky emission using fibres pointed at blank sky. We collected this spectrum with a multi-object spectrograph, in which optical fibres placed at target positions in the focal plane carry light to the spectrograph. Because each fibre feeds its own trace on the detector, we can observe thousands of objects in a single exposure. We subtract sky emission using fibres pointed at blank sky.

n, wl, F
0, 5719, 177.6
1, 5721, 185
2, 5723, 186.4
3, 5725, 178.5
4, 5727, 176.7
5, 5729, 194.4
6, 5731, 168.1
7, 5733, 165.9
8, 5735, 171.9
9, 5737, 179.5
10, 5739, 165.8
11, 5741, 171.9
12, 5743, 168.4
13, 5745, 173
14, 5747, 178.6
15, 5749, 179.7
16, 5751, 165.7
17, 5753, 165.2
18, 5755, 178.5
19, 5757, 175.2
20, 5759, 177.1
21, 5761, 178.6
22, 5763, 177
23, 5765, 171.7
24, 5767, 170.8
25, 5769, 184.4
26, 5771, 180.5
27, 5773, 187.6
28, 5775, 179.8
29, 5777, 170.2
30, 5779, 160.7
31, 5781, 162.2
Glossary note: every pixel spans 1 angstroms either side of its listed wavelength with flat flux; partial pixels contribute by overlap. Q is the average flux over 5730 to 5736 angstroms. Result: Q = 169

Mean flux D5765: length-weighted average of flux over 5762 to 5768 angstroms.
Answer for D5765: 173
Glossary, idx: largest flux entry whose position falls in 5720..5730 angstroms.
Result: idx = 194.4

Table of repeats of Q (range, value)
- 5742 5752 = 173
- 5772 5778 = 179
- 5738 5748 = 172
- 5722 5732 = 181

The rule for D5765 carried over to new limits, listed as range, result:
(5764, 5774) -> 179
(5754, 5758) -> 177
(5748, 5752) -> 173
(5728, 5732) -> 181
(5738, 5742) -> 169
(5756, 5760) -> 176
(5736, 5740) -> 173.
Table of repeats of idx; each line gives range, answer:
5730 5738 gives 179.5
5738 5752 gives 179.7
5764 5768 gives 171.7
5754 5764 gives 178.6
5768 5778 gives 187.6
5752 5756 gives 178.5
